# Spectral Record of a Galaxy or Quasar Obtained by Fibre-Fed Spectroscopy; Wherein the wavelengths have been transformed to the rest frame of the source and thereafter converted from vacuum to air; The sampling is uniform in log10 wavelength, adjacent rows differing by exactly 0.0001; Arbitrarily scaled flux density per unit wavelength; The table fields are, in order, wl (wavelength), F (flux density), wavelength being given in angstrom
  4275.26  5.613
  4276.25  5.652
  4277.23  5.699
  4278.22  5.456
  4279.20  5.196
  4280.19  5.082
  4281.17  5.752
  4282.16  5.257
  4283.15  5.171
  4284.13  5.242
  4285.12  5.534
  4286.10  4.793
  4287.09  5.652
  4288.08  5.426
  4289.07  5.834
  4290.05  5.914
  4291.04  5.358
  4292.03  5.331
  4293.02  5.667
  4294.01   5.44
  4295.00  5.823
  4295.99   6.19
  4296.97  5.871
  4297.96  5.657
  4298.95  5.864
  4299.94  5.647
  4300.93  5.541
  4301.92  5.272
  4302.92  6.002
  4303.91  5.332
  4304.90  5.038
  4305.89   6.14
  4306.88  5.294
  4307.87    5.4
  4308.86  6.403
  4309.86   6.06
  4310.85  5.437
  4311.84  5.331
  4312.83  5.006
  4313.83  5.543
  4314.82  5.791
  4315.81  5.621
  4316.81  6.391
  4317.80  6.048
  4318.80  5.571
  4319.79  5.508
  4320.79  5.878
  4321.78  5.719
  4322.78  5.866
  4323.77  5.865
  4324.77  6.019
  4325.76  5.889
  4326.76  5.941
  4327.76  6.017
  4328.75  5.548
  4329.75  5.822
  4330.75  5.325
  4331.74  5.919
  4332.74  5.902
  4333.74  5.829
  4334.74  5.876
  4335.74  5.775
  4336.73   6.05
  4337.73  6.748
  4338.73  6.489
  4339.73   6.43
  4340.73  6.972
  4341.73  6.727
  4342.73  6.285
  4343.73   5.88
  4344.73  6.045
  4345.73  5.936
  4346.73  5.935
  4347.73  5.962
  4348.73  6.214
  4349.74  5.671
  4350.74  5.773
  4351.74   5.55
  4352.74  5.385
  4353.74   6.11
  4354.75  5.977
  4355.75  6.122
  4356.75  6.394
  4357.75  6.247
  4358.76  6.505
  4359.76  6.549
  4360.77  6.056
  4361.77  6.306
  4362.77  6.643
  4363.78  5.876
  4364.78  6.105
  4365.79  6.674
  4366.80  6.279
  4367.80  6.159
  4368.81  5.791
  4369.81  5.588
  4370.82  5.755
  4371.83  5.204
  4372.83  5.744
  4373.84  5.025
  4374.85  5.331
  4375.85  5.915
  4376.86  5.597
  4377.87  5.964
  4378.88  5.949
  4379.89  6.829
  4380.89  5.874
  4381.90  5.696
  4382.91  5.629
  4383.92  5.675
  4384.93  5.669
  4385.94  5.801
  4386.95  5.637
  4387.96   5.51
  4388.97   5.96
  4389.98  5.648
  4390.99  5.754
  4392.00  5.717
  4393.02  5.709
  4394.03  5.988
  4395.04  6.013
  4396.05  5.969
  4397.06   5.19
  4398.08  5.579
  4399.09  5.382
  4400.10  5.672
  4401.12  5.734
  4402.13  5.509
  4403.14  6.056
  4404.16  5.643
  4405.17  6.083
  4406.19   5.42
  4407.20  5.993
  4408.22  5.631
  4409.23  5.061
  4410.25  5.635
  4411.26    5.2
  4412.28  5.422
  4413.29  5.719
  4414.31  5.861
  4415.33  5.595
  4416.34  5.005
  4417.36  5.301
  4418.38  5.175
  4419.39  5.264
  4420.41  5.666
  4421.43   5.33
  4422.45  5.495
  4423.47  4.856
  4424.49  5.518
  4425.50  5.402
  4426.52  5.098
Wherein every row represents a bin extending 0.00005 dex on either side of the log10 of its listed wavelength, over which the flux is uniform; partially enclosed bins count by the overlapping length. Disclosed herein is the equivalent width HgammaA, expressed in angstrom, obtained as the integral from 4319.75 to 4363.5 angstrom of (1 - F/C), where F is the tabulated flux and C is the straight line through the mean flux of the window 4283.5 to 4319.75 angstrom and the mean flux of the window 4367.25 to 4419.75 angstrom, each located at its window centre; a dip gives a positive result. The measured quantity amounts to -3.1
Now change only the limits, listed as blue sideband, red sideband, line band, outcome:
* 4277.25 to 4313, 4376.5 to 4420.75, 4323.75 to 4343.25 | -1.7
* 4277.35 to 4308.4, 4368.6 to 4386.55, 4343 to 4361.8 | -1.2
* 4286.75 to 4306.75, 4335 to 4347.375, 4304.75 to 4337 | 1.2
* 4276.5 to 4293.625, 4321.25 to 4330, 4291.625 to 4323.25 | -0.1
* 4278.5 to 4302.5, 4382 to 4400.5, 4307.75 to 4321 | -0.4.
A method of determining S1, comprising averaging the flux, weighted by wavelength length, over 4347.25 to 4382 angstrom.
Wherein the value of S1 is 5.97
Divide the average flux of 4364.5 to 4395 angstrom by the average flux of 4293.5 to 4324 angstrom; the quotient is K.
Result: 1.02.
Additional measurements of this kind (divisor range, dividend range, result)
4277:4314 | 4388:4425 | 1.01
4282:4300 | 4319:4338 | 1.05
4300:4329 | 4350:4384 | 1.04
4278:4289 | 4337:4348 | 1.18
